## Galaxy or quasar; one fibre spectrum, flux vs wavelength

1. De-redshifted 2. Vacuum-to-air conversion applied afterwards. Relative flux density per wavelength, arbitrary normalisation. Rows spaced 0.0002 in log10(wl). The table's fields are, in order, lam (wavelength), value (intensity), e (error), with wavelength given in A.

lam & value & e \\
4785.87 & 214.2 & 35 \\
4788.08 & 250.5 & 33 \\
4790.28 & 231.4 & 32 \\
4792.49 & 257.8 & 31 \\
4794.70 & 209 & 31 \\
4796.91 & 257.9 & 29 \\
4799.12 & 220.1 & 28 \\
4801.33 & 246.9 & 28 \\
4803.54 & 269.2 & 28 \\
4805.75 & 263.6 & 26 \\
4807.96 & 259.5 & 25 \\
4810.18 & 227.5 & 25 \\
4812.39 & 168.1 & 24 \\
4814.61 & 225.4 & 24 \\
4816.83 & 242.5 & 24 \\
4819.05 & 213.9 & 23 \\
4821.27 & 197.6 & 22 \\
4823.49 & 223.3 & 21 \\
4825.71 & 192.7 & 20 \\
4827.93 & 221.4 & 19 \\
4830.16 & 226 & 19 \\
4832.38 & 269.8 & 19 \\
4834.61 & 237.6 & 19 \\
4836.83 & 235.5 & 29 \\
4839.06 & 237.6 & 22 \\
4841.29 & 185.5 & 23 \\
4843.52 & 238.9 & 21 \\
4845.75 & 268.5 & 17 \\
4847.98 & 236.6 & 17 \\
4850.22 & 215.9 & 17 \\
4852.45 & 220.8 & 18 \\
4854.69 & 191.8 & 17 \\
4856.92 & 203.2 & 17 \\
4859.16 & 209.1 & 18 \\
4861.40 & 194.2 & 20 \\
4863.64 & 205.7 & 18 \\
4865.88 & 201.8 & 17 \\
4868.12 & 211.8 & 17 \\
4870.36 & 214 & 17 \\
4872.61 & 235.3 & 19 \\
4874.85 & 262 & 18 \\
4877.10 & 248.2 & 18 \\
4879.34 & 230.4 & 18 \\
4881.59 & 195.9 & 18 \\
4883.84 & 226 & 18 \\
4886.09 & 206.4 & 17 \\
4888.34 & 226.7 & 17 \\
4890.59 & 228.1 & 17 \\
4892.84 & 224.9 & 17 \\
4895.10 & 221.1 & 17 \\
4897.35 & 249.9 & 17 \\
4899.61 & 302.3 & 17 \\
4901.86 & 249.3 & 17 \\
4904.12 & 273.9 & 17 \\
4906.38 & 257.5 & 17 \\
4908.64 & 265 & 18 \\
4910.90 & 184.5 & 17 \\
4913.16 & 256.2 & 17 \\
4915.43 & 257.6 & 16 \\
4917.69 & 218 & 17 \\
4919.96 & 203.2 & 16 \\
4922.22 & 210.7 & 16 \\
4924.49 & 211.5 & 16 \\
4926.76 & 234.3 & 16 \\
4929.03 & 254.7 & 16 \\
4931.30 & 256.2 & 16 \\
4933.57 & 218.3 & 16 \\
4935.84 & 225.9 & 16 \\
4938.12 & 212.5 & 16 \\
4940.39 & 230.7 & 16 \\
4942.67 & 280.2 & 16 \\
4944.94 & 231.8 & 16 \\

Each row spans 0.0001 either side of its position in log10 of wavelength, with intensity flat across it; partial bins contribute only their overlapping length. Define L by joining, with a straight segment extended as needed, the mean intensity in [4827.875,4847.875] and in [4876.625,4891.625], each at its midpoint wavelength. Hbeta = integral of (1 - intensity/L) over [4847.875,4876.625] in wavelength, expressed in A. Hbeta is 1.7 A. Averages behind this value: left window 236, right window 222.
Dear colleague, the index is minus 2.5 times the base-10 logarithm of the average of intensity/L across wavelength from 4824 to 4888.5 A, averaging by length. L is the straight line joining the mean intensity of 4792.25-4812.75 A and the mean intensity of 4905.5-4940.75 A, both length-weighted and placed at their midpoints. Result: 0.06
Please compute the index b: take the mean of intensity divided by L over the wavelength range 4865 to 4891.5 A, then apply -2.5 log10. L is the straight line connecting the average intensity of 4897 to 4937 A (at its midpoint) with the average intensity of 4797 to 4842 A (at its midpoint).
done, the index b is 0.06 mag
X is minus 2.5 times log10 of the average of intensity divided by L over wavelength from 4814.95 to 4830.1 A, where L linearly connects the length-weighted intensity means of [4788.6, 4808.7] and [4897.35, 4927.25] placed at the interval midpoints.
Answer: 0.13 mag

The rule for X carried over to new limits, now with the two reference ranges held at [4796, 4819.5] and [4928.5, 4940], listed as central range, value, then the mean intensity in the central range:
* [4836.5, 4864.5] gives 0.08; 218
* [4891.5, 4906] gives -0.09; 253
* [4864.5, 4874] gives 0.08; 217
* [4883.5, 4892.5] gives 0.06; 222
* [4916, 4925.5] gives 0.09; 214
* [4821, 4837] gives 0.04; 226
